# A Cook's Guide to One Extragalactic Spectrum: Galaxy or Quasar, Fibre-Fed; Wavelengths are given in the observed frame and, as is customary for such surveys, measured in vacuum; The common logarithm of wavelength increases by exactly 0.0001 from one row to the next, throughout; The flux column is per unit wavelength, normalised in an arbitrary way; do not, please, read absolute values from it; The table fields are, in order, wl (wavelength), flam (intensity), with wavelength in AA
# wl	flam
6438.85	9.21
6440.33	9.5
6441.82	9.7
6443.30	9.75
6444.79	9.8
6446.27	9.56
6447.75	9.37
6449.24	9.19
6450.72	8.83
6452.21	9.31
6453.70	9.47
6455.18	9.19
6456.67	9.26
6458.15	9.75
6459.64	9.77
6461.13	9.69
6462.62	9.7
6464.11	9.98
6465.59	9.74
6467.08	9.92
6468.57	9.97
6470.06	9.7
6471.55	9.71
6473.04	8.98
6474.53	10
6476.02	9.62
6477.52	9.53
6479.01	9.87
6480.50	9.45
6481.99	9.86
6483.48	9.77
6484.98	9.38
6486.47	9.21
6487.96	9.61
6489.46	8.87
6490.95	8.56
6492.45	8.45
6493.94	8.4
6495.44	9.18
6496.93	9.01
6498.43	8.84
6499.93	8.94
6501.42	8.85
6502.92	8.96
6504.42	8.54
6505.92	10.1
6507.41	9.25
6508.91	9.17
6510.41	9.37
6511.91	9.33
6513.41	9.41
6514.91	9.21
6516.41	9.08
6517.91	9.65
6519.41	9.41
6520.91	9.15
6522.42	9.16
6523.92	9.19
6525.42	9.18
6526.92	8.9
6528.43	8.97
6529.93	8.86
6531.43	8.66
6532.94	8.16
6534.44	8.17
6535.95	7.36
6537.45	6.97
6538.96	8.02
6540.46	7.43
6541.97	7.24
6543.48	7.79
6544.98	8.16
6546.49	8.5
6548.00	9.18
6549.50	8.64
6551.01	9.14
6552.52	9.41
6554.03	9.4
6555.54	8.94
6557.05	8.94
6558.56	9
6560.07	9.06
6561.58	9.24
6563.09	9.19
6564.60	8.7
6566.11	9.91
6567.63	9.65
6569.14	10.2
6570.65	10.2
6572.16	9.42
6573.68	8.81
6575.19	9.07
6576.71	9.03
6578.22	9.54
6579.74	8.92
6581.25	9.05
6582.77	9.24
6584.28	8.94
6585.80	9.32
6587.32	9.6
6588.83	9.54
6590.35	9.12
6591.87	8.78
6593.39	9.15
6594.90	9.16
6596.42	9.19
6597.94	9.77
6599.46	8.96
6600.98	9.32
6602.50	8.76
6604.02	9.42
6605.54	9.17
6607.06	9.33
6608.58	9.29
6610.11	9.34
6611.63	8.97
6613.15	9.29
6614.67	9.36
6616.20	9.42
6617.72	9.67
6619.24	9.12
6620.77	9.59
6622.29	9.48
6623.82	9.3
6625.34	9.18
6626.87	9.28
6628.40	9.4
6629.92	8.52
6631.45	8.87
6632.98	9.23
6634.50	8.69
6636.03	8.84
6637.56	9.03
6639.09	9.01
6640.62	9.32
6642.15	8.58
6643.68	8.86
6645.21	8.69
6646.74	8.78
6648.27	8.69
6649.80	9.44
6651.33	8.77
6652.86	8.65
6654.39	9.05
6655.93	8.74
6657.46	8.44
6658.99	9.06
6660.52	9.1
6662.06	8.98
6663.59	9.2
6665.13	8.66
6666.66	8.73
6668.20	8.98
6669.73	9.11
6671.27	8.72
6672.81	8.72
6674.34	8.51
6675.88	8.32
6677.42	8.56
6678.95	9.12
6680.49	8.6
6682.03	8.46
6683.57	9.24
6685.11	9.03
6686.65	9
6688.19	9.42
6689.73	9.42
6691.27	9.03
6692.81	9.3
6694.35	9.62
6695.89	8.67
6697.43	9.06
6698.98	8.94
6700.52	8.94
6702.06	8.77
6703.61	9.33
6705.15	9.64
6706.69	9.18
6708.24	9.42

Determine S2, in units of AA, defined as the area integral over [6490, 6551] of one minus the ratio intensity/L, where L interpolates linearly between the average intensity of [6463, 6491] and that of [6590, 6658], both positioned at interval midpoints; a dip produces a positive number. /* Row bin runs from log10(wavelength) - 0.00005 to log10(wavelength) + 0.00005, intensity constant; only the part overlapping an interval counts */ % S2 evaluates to 4.6 AA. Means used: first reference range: 9.59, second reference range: 9.09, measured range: 8.74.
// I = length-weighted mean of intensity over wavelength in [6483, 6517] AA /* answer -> 9.1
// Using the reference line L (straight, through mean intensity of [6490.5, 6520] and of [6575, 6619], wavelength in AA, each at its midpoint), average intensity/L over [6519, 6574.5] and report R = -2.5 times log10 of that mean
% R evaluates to 0.04 mag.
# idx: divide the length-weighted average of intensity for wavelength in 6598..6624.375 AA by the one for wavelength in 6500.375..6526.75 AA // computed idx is 1.0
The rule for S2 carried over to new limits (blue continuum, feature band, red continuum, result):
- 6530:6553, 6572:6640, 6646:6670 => -4.8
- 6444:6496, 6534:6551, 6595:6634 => 2.4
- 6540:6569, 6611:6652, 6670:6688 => -1.3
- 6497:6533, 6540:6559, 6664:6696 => 1.0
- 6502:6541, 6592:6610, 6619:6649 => -0.5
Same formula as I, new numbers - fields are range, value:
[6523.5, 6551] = 8.31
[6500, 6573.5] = 8.92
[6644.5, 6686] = 8.83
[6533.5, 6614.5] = 8.98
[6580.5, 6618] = 9.24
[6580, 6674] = 9.08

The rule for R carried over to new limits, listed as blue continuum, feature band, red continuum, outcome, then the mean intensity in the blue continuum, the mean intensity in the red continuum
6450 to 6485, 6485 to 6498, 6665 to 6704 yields 0.070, 9.61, 8.93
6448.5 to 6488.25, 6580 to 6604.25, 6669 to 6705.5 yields 0.004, 9.57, 8.97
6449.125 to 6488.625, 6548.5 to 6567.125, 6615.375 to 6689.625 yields 0.017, 9.58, 8.96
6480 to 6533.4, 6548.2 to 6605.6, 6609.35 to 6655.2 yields -0.016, 9.12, 9.08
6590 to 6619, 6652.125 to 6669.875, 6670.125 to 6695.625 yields 0.017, 9.24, 8.94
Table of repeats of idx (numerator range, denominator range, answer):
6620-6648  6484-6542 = 1.02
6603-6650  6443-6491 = 0.96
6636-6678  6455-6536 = 0.96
